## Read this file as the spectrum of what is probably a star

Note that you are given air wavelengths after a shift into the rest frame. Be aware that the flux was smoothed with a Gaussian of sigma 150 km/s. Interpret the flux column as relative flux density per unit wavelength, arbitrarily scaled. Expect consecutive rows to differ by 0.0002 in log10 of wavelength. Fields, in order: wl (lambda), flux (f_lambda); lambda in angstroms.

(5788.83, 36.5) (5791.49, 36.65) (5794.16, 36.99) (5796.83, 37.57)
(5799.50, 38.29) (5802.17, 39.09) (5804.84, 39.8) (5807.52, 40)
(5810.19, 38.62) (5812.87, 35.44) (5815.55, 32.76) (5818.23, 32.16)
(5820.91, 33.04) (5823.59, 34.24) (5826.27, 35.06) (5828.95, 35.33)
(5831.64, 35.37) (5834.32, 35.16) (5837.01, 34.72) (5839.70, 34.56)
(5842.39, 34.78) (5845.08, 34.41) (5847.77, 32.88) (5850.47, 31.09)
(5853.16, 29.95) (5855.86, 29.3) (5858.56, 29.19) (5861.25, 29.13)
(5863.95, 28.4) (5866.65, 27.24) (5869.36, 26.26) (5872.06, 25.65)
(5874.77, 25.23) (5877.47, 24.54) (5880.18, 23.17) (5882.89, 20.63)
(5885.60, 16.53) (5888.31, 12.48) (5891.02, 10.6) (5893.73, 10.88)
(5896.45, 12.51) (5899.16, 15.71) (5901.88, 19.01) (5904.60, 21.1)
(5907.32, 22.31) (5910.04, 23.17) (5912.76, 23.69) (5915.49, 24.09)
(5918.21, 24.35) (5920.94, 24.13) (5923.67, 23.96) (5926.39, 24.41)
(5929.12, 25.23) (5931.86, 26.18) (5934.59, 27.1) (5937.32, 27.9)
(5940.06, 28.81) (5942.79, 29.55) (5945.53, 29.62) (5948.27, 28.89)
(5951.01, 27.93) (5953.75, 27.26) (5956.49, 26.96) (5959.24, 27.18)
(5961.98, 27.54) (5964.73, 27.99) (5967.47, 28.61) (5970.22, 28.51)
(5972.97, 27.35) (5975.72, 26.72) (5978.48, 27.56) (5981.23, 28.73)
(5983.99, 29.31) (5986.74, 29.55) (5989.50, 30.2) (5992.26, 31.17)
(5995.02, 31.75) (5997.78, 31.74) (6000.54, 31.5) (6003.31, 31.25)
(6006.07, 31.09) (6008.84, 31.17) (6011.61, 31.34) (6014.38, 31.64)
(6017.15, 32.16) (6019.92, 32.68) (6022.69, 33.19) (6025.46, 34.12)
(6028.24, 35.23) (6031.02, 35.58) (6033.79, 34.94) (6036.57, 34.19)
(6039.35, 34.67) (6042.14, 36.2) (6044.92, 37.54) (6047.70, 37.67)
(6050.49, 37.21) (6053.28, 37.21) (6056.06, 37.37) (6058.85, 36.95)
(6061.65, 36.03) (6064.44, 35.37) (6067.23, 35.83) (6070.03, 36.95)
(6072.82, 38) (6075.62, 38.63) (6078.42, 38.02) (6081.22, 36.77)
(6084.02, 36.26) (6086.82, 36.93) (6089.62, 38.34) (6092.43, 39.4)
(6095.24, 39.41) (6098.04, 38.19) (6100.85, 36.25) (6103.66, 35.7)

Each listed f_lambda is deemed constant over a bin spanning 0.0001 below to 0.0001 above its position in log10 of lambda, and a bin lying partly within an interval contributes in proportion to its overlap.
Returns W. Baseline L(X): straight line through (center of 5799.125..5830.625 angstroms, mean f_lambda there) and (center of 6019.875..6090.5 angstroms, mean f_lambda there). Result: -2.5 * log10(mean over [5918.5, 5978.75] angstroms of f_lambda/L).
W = 0.31 mag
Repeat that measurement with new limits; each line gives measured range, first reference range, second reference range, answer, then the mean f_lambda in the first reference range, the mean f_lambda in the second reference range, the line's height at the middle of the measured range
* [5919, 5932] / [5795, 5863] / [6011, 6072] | 0.38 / 34.5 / 35.3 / 34.8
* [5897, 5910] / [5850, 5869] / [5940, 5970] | 0.42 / 28.9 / 28.2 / 28.6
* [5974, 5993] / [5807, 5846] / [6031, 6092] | 0.24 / 34.9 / 36.7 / 36.1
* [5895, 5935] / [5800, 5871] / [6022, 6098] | 0.47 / 33.4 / 36.7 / 34.6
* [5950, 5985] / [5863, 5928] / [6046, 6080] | 0.01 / 21.2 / 37.1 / 28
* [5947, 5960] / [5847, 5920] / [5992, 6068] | 0.02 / 22.8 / 34.2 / 28.3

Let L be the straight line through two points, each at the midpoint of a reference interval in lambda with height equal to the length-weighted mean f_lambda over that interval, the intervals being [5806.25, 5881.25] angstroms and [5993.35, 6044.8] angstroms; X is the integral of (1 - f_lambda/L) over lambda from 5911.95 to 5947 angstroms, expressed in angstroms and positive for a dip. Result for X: 6.8 angstroms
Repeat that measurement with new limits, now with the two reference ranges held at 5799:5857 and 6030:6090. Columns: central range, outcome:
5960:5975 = 3.3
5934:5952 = 3.6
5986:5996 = 1.5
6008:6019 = 1.4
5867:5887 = 6.7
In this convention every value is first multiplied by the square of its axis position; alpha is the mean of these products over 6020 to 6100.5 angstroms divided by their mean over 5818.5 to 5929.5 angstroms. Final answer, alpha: 1.5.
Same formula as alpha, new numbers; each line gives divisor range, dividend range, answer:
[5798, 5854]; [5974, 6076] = 1.02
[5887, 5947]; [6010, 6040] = 1.57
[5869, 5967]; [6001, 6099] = 1.59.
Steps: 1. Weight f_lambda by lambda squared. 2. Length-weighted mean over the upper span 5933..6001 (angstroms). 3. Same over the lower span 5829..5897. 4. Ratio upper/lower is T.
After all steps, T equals 1.13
